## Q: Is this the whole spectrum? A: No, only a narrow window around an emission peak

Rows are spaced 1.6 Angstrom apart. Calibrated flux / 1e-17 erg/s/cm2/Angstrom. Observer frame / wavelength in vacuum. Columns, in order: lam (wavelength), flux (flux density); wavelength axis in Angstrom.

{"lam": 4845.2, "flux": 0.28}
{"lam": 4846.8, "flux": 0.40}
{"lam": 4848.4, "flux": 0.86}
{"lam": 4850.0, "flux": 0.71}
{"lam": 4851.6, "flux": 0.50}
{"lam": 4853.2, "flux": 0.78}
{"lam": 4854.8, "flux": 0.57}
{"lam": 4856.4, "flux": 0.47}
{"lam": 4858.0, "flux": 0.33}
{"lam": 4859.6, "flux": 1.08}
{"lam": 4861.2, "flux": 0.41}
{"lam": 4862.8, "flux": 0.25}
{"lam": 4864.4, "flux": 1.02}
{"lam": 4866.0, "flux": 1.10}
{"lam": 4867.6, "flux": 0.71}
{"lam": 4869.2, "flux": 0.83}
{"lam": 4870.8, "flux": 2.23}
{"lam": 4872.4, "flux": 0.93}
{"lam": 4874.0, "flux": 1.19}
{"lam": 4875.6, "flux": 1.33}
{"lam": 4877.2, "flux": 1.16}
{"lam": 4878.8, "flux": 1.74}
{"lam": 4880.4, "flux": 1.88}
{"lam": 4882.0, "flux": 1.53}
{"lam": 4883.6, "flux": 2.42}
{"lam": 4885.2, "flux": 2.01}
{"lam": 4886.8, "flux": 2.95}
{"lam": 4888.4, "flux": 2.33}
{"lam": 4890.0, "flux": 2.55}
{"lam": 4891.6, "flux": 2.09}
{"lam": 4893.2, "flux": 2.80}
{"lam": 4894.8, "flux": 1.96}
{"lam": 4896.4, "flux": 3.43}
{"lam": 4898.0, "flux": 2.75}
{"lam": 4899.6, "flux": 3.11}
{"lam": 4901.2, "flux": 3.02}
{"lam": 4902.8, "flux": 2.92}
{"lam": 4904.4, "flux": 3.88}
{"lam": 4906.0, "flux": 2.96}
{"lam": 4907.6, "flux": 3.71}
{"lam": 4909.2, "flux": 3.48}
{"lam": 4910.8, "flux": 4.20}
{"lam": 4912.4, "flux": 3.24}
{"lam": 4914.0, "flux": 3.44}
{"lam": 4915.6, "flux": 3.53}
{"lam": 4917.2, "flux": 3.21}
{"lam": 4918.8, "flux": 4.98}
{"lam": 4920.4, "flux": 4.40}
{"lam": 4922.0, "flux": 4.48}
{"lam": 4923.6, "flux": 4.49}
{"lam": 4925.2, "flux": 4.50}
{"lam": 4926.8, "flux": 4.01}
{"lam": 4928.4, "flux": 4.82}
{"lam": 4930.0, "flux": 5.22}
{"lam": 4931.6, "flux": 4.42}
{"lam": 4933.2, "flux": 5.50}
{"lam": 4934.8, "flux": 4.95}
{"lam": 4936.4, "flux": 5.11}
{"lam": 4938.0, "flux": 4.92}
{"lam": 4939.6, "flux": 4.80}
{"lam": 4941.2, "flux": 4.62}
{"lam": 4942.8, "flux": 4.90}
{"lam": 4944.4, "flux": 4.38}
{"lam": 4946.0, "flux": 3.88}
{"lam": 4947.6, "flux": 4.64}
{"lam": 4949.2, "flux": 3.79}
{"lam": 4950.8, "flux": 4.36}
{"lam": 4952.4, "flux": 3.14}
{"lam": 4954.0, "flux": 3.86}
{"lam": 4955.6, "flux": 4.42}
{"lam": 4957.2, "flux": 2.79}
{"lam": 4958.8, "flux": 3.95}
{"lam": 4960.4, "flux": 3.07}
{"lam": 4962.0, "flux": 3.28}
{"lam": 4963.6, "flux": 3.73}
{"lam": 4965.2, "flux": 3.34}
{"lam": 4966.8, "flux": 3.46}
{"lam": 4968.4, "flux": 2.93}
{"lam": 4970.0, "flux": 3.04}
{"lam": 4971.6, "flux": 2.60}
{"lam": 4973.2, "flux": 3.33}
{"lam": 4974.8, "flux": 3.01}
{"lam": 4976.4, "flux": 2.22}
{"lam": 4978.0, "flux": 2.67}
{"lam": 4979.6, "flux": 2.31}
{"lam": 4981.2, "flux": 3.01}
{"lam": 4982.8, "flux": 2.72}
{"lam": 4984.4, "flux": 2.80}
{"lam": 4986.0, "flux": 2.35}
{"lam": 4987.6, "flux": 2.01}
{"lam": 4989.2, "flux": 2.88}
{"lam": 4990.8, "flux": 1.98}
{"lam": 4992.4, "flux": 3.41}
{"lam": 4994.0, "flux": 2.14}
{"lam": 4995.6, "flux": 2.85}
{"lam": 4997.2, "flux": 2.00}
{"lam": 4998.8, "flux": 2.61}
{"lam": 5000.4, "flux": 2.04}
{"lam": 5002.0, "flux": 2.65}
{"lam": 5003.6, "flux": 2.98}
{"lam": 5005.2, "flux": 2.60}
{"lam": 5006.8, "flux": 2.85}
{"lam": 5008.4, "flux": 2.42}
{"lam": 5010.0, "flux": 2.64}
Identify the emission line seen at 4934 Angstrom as C IV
